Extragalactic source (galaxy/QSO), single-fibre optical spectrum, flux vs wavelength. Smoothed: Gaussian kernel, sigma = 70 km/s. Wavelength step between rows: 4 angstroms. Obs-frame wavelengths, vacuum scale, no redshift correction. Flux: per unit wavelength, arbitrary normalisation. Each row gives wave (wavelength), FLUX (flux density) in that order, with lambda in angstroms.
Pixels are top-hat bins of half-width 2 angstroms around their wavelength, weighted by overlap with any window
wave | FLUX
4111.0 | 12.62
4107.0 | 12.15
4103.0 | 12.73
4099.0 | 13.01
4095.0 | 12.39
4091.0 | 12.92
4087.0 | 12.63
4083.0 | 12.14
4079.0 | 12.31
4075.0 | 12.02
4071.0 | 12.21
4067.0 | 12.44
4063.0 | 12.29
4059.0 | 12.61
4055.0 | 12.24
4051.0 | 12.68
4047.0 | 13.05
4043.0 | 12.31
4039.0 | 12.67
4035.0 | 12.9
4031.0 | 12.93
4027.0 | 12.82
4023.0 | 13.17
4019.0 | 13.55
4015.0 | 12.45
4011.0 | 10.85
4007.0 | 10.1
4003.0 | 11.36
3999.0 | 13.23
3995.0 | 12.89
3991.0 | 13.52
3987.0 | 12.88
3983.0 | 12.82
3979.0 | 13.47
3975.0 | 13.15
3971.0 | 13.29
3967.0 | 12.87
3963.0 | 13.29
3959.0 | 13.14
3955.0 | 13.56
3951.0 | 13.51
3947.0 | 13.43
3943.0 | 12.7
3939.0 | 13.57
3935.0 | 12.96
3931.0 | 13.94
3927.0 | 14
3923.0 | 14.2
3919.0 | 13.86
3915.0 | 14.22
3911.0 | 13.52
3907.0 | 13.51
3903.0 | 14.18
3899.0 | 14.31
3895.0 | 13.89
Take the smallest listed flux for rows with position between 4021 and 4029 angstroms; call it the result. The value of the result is 12.82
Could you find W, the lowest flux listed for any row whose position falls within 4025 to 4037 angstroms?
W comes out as 12.82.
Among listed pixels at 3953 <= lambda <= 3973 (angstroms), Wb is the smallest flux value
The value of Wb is 12.87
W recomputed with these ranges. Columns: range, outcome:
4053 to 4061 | 12.24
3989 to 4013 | 10.1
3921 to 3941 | 12.96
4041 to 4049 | 12.31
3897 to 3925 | 13.51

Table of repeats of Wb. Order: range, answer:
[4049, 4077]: 12.02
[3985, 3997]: 12.88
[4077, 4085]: 12.14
